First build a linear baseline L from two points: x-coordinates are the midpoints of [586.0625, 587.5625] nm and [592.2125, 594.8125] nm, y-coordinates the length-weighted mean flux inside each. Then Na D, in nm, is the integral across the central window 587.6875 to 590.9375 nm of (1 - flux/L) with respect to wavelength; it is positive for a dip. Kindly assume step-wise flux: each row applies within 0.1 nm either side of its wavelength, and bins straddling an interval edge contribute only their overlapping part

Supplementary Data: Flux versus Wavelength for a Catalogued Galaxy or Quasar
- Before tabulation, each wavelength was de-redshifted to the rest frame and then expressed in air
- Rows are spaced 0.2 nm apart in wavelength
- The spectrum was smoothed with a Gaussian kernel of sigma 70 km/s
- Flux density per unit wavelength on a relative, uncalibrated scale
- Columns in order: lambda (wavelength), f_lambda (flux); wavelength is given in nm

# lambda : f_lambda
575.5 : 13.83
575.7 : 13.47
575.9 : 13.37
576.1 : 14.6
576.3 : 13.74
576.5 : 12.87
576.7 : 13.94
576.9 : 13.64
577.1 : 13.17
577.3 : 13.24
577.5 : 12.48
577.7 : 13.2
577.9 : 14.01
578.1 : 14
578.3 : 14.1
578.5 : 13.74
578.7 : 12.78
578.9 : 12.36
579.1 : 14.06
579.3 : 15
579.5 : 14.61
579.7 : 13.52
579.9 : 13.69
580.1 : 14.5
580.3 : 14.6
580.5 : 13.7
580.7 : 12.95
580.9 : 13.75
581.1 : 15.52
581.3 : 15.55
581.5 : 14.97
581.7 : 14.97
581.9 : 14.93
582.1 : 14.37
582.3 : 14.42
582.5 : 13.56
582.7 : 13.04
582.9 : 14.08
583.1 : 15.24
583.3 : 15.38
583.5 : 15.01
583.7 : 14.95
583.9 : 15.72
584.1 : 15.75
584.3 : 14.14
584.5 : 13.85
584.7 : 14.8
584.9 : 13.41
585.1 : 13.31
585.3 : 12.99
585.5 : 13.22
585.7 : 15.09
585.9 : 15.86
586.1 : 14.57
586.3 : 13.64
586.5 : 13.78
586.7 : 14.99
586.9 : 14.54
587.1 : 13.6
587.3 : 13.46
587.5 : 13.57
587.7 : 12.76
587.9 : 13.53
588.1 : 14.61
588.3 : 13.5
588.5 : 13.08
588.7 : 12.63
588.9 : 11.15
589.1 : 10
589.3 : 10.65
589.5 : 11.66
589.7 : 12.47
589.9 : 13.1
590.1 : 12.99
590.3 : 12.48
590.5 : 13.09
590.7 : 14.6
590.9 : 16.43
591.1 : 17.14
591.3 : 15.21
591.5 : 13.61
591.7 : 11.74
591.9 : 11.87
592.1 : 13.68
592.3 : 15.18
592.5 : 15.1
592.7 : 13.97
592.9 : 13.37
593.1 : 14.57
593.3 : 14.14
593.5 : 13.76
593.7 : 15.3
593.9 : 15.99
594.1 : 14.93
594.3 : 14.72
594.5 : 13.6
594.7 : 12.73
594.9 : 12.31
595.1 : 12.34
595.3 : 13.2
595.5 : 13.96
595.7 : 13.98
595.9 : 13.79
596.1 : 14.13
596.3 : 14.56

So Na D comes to 0.311 nm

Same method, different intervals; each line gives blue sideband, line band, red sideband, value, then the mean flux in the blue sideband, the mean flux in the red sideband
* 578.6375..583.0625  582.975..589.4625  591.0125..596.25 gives 0.13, 14.2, 14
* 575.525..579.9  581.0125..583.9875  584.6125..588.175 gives -0.21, 13.6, 14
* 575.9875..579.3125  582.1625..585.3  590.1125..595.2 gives -0.15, 13.5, 14.1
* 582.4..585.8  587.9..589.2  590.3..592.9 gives 0.15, 14.3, 14.2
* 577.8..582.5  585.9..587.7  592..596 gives 0.01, 14.2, 14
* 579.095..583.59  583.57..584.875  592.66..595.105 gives -0.04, 14.4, 14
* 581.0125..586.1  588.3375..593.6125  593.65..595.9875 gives 0.27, 14.6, 13.9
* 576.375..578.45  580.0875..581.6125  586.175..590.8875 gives -0.12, 13.5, 13.1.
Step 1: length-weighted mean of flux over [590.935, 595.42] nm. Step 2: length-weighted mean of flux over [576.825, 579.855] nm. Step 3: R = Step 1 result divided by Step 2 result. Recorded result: 1.03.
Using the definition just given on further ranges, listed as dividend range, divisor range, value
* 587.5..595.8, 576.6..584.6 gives 0.96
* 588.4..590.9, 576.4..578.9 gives 0.93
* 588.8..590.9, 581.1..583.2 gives 0.85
